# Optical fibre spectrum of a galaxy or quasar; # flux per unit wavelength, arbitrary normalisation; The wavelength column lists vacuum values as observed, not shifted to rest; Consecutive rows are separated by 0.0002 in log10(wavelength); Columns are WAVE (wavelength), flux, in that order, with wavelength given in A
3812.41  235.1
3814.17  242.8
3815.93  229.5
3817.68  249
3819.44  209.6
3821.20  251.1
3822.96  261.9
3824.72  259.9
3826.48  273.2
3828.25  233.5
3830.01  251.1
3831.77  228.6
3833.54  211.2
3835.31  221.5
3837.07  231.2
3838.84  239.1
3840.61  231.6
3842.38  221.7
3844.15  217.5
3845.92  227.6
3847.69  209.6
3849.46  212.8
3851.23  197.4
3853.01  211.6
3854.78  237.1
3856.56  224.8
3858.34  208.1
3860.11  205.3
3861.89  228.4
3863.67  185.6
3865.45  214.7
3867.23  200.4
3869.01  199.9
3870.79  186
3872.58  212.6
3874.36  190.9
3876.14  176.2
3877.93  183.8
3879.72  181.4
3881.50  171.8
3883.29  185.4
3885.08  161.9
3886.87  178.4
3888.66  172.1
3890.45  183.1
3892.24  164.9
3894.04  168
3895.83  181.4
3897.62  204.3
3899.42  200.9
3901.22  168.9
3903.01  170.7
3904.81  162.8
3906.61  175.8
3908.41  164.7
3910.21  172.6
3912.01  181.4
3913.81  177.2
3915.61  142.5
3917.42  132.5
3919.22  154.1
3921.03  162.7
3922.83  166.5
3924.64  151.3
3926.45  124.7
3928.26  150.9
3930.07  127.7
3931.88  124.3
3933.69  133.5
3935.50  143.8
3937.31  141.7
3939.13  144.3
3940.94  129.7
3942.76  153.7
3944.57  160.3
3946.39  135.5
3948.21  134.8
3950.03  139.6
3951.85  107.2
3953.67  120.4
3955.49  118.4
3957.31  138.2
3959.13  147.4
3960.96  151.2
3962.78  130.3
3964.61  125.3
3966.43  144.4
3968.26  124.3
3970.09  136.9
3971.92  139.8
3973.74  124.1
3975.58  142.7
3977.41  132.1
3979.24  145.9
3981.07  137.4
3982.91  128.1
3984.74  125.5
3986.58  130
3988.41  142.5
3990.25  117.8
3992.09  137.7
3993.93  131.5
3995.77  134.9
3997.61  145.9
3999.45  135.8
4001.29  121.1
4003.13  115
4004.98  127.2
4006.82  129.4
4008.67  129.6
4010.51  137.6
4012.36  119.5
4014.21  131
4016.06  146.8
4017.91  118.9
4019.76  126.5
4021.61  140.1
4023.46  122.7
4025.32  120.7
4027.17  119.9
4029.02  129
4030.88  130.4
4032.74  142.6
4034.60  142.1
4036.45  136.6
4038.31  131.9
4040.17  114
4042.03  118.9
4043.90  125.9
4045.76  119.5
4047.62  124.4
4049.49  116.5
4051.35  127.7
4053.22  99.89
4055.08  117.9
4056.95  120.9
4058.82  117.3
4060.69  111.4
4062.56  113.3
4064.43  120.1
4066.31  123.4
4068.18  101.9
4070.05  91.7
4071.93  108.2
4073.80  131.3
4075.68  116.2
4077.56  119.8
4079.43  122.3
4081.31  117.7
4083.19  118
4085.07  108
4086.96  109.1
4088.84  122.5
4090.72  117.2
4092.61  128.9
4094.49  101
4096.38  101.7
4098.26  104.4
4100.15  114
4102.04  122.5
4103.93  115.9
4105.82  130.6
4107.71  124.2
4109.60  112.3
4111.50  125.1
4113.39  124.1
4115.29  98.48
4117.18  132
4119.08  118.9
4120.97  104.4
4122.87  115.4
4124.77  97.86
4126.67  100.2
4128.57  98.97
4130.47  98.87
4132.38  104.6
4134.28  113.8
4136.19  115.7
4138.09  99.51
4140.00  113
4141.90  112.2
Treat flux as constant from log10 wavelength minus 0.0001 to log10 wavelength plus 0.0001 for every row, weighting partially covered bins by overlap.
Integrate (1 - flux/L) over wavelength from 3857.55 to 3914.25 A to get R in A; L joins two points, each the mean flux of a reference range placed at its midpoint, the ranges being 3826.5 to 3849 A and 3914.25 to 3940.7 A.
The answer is -0.9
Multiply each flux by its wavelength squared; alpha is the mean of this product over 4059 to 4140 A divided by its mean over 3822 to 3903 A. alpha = 0.6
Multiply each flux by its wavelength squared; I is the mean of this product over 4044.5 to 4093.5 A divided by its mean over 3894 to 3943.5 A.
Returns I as 0.8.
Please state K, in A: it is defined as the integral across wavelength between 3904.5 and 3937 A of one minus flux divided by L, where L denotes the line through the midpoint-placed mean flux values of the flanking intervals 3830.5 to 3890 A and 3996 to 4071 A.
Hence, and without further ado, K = 4.6 A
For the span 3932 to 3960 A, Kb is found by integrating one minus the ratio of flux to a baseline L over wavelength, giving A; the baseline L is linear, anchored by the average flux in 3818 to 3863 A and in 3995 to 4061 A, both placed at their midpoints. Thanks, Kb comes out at 5.7 A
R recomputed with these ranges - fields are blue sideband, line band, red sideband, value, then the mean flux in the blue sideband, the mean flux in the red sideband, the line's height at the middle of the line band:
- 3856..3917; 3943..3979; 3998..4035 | 4.18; 184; 129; 153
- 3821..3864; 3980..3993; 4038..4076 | 1.83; 227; 117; 153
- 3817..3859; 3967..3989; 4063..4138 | 4.41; 230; 113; 168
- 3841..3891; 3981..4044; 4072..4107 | 6.62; 200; 117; 145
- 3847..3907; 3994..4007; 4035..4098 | 1.18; 192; 117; 143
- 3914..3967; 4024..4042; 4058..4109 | -0.75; 140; 115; 124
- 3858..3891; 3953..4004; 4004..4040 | 5.11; 191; 130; 148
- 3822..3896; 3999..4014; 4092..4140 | 2.57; 208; 112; 153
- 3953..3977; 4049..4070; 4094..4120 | 1.35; 134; 116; 122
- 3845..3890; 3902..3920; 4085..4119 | 1.94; 198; 116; 183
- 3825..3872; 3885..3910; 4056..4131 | 2.87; 220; 114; 199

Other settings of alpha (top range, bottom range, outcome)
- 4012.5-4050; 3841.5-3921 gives 0.73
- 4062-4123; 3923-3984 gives 0.91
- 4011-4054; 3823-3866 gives 0.62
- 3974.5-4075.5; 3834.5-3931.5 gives 0.73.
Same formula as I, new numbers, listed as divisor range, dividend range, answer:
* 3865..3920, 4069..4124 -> 0.72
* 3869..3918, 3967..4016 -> 0.79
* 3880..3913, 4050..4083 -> 0.71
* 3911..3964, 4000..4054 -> 0.93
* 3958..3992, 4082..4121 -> 0.92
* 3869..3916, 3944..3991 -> 0.78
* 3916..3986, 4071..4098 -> 0.90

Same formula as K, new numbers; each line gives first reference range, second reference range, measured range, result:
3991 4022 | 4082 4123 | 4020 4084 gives 1.4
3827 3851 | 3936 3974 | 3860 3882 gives 0.7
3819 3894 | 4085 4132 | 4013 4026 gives 1.6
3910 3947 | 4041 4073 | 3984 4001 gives -0.2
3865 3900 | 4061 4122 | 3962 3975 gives 2.0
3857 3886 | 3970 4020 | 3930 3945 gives 1.9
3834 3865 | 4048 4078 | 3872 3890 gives 2.0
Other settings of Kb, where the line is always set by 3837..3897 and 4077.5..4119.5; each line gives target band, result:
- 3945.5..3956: 2.69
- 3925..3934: 2.23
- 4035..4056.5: 2.23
